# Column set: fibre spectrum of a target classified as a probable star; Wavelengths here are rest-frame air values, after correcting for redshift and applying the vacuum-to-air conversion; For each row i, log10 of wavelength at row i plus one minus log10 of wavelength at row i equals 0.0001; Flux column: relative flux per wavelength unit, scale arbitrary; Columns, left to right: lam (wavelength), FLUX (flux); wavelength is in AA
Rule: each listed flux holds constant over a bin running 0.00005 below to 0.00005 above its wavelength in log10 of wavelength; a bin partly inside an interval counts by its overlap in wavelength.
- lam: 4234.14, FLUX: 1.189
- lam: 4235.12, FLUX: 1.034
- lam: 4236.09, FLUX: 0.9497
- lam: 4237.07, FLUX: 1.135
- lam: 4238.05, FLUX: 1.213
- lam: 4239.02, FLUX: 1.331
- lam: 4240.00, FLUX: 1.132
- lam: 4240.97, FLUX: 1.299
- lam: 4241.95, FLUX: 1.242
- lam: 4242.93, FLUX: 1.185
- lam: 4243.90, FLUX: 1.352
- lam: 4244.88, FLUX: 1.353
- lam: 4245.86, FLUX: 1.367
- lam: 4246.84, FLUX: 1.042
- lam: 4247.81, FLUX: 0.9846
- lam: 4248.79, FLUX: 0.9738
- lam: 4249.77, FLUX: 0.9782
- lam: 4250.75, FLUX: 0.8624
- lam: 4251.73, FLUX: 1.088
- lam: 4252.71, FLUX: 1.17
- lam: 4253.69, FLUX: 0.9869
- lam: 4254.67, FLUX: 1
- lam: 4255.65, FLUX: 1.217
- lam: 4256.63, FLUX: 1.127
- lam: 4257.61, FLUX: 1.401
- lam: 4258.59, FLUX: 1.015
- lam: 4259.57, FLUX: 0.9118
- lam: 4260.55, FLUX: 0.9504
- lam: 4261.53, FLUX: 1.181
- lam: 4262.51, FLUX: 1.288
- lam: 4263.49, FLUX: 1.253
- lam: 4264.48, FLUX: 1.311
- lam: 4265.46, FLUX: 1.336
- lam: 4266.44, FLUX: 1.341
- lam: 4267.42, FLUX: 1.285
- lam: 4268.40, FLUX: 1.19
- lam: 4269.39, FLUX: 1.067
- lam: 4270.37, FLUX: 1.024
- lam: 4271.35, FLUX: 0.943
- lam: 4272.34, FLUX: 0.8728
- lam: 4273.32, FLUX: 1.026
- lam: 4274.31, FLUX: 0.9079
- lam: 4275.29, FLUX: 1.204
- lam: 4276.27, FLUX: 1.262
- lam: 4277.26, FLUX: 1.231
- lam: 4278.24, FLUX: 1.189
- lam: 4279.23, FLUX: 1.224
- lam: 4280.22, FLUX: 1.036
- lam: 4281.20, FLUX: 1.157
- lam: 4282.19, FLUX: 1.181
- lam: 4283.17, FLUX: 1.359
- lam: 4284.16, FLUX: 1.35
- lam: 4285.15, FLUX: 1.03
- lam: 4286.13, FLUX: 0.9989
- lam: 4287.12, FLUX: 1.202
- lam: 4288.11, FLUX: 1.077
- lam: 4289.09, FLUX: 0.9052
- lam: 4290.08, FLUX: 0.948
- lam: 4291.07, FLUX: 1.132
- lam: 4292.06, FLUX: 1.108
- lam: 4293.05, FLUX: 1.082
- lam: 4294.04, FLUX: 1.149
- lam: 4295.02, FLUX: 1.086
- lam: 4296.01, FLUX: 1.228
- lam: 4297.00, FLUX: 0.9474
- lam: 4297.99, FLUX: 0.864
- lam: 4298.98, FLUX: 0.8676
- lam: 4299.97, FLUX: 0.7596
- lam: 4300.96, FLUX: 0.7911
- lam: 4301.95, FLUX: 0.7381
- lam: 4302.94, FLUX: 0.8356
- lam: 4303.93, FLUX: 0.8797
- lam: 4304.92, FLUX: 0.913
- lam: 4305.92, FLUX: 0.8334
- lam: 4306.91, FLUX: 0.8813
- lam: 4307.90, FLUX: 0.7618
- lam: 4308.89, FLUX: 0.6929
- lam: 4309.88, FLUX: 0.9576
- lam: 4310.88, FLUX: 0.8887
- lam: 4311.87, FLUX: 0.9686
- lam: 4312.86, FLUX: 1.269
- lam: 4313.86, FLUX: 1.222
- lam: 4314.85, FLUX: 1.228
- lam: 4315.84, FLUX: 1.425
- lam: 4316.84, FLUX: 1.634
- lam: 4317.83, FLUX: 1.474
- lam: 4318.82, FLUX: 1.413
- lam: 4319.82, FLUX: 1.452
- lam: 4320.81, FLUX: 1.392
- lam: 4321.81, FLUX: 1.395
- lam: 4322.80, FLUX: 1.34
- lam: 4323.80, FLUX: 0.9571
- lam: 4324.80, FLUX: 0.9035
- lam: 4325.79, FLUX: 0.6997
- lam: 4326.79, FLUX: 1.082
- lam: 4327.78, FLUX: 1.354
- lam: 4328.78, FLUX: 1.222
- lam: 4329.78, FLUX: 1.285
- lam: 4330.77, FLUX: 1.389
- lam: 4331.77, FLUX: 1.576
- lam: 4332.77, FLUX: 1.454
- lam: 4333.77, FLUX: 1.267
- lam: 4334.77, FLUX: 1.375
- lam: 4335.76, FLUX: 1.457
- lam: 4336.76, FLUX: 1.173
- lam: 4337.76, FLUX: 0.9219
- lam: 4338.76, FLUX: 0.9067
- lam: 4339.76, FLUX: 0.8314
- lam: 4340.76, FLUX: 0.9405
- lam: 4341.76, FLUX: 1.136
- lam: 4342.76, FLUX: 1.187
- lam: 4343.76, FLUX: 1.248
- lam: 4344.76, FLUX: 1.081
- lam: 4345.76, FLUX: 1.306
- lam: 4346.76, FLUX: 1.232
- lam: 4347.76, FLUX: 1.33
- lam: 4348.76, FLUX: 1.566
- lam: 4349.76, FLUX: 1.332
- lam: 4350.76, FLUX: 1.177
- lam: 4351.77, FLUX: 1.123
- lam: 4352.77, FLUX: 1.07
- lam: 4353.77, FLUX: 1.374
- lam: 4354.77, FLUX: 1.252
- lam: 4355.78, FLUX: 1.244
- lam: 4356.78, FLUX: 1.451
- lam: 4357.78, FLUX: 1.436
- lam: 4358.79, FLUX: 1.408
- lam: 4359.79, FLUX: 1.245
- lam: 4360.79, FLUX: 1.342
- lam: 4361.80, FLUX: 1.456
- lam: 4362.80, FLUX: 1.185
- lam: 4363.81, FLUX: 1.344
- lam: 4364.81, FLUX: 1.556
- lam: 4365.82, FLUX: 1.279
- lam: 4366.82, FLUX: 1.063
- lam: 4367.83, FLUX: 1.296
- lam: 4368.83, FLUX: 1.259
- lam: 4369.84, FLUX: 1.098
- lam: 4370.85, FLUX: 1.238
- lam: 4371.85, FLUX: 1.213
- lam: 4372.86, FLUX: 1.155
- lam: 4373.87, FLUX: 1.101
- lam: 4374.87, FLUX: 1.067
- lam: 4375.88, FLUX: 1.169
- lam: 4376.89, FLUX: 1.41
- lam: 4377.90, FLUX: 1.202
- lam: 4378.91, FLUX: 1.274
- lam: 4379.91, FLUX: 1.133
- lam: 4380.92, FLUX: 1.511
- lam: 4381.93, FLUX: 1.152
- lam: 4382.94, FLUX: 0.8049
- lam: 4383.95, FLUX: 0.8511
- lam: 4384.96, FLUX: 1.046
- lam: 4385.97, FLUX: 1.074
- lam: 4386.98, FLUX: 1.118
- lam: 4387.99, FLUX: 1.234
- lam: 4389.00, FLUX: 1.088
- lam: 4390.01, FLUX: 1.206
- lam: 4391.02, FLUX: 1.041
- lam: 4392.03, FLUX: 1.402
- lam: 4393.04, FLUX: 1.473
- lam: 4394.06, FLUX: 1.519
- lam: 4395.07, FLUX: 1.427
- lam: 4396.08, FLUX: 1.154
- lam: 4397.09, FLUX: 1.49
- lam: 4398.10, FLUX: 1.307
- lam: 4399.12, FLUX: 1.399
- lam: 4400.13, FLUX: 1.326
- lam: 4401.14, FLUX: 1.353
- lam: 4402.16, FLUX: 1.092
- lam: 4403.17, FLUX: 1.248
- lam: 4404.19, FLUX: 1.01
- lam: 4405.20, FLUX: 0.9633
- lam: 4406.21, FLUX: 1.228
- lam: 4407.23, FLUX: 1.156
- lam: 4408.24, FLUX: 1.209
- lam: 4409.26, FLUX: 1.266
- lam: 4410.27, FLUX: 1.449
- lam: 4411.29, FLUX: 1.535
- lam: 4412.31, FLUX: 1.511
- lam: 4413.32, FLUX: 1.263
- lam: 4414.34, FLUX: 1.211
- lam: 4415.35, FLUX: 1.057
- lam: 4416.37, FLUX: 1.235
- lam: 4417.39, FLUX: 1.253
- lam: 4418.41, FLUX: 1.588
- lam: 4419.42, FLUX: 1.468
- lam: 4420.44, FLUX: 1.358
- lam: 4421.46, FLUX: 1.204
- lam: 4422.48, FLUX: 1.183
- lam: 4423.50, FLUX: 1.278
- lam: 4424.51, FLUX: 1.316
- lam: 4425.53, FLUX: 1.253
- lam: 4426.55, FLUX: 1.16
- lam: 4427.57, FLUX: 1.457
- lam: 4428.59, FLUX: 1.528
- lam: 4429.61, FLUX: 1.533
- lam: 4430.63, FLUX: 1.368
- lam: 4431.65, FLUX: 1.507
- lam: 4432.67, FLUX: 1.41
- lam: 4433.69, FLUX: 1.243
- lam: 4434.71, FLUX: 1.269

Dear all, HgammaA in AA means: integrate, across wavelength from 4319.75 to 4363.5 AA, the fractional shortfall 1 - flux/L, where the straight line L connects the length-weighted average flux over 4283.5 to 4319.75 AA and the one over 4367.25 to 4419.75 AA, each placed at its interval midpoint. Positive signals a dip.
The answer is -4.2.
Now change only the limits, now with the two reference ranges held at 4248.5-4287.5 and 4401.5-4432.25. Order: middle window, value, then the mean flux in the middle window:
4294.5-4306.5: 2.77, 0.896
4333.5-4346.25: 0.75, 1.14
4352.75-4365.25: -1.15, 1.35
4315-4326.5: -0.85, 1.28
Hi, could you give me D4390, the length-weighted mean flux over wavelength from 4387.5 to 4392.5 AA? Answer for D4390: 1.19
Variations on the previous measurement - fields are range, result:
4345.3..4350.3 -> 1.35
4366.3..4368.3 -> 1.18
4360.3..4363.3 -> 1.33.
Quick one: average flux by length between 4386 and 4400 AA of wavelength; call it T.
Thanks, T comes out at 1.29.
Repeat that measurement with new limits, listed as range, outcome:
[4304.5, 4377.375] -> 1.21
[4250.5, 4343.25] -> 1.12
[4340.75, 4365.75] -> 1.29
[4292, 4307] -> 0.932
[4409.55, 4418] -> 1.32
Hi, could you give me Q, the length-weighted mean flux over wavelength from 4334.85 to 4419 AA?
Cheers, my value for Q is 1.24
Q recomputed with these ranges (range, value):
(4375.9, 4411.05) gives 1.23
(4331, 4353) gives 1.22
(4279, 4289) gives 1.15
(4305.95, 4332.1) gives 1.18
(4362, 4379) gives 1.23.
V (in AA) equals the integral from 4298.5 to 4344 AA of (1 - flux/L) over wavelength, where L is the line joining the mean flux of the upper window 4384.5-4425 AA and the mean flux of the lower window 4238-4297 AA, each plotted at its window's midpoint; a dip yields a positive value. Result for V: 2.8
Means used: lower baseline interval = 1.14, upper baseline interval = 1.27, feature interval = 1.12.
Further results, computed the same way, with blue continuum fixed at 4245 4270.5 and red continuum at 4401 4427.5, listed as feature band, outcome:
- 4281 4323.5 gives 3.0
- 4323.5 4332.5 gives 0.1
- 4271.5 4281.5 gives 0.4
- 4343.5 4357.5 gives -0.7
